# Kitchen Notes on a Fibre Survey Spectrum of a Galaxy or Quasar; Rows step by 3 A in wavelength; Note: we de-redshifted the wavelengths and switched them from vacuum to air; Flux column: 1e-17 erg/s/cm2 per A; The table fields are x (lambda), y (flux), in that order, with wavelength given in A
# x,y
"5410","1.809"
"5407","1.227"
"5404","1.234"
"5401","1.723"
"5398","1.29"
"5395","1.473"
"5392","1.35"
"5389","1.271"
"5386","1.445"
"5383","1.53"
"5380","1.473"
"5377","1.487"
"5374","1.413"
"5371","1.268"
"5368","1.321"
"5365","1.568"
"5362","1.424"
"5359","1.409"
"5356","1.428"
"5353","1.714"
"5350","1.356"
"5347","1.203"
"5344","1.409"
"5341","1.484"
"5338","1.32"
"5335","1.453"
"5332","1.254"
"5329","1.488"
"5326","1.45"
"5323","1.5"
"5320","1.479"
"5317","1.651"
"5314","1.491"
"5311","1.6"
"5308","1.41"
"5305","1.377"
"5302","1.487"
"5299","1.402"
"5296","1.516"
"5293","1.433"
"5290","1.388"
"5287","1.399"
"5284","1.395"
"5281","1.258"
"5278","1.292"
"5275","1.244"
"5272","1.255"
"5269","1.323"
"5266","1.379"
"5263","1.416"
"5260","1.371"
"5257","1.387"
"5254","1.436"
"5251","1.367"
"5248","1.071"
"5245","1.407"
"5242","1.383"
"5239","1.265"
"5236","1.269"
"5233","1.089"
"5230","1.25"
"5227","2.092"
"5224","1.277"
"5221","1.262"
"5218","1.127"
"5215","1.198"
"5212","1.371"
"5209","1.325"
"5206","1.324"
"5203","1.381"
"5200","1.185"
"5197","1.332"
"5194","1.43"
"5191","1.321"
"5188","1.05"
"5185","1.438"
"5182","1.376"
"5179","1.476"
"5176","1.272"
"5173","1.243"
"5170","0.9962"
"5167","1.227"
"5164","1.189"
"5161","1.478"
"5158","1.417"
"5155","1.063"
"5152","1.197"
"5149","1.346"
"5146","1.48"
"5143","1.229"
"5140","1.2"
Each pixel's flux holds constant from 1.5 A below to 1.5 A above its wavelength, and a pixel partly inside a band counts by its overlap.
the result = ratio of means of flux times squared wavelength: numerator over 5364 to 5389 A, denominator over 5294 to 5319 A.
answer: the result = 0.98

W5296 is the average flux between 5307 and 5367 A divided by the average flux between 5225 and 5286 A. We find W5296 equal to 1.1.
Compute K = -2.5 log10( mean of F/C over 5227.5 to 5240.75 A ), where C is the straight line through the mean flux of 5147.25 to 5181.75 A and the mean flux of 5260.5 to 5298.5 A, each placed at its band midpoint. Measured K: 0.03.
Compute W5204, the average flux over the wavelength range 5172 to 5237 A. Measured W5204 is 1.32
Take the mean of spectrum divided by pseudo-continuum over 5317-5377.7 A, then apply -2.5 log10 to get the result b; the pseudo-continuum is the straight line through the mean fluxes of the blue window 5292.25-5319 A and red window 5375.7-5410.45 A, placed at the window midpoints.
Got 0.03 mag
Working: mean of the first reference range 1.49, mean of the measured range 1.43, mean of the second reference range 1.43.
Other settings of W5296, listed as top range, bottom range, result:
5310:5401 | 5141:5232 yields 1.10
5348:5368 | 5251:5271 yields 1.06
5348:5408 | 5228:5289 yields 1.08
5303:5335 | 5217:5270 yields 1.09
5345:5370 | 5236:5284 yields 1.08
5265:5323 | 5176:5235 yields 1.06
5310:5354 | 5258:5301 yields 1.06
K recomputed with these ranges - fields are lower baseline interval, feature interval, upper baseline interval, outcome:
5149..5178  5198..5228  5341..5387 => -0.04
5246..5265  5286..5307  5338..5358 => -0.04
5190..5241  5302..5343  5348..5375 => -0.04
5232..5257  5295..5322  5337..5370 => -0.09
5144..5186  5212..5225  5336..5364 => 0.09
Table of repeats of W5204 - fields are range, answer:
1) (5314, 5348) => 1.43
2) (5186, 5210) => 1.3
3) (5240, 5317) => 1.38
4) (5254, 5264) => 1.4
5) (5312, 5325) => 1.53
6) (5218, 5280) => 1.34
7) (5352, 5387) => 1.45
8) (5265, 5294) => 1.33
